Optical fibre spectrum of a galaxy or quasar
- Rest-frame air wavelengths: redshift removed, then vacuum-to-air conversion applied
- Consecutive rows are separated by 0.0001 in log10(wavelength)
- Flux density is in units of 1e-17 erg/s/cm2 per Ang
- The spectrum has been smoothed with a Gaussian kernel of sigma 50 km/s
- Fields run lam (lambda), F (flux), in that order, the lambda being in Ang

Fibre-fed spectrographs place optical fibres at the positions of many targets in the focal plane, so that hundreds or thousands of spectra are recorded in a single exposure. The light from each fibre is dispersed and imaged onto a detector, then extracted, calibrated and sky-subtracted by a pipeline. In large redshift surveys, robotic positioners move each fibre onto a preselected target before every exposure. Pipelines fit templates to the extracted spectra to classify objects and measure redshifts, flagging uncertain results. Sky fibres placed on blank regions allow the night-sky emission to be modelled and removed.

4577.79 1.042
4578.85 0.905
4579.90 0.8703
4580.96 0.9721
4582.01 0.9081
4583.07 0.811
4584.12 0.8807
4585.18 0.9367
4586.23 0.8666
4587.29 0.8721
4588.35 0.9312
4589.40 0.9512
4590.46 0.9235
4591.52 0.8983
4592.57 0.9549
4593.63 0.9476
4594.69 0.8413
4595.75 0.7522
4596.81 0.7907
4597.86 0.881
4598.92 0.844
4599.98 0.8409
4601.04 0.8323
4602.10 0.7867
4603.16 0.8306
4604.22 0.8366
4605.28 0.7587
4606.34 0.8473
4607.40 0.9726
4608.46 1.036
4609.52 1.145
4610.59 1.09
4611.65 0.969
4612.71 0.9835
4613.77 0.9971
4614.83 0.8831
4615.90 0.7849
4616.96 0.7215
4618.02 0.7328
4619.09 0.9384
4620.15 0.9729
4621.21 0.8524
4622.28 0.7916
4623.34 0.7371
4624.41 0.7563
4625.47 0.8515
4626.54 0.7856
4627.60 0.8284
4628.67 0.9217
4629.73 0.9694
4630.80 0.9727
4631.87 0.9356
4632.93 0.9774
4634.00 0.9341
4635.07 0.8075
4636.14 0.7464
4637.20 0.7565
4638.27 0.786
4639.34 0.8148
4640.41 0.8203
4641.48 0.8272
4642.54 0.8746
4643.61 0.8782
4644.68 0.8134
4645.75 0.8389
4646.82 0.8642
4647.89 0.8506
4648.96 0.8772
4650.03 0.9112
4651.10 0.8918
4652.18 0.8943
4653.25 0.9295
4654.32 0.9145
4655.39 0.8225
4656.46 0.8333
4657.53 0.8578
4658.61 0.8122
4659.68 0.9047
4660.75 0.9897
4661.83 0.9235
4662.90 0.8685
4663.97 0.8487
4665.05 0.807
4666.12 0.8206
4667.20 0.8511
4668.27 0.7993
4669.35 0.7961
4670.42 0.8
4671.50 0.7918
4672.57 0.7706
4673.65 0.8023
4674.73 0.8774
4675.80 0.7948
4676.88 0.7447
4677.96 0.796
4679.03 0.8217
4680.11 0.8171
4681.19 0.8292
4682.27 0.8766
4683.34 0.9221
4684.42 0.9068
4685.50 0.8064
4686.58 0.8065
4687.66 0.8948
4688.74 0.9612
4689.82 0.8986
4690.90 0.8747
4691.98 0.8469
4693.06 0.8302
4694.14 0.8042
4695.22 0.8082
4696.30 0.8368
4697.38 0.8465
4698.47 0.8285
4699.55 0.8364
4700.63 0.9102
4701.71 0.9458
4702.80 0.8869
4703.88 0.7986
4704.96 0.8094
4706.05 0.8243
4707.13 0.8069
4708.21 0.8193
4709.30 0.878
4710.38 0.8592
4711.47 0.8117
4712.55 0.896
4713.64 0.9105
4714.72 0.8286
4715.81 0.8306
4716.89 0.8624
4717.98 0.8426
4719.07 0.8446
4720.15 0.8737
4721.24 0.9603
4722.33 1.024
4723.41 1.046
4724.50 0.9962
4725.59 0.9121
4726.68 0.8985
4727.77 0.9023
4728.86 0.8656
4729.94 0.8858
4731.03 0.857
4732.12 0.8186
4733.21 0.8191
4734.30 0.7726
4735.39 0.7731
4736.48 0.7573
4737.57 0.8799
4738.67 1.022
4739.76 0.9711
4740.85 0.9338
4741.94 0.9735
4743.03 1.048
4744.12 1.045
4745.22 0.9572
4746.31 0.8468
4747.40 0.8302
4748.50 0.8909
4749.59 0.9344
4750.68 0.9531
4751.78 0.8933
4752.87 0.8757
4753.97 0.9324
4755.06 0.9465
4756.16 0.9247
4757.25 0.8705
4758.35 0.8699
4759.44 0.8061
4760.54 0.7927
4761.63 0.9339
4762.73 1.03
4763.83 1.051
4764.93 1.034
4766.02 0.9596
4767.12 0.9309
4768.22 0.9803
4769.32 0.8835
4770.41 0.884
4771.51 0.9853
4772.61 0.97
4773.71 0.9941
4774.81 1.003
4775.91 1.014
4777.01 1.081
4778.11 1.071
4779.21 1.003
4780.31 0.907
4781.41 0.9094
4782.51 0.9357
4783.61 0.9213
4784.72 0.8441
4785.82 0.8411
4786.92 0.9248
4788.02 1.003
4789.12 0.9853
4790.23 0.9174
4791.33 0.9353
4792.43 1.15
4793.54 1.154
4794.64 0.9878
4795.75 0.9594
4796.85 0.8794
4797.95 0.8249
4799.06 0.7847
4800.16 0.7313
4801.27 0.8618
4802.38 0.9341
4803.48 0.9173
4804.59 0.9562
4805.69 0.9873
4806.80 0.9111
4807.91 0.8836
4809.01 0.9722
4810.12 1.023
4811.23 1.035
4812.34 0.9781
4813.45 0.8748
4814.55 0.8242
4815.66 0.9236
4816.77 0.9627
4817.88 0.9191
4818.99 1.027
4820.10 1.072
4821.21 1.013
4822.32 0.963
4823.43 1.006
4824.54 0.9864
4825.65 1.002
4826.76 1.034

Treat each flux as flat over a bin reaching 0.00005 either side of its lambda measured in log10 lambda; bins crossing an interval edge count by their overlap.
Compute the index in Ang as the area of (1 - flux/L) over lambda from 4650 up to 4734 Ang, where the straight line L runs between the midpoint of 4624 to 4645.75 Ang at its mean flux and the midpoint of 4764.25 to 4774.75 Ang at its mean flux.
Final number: 3.62 Ang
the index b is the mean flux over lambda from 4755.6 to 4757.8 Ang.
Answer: 0.897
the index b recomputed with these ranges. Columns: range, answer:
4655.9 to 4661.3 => 0.879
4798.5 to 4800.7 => 0.758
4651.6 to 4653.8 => 0.909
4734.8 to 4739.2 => 0.855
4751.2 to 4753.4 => 0.885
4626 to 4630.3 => 0.877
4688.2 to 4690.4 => 0.929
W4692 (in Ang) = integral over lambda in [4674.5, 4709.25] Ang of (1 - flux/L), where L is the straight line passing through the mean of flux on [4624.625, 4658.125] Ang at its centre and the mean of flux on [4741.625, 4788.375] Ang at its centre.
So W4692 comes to 1.90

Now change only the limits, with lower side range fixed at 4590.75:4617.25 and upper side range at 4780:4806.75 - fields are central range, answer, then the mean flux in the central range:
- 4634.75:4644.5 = 0.9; 0.813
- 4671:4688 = 1.5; 0.828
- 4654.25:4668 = 0.6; 0.863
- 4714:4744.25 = 0.5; 0.9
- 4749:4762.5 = 0.3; 0.898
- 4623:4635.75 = 0.3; 0.873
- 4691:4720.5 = 2.0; 0.848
